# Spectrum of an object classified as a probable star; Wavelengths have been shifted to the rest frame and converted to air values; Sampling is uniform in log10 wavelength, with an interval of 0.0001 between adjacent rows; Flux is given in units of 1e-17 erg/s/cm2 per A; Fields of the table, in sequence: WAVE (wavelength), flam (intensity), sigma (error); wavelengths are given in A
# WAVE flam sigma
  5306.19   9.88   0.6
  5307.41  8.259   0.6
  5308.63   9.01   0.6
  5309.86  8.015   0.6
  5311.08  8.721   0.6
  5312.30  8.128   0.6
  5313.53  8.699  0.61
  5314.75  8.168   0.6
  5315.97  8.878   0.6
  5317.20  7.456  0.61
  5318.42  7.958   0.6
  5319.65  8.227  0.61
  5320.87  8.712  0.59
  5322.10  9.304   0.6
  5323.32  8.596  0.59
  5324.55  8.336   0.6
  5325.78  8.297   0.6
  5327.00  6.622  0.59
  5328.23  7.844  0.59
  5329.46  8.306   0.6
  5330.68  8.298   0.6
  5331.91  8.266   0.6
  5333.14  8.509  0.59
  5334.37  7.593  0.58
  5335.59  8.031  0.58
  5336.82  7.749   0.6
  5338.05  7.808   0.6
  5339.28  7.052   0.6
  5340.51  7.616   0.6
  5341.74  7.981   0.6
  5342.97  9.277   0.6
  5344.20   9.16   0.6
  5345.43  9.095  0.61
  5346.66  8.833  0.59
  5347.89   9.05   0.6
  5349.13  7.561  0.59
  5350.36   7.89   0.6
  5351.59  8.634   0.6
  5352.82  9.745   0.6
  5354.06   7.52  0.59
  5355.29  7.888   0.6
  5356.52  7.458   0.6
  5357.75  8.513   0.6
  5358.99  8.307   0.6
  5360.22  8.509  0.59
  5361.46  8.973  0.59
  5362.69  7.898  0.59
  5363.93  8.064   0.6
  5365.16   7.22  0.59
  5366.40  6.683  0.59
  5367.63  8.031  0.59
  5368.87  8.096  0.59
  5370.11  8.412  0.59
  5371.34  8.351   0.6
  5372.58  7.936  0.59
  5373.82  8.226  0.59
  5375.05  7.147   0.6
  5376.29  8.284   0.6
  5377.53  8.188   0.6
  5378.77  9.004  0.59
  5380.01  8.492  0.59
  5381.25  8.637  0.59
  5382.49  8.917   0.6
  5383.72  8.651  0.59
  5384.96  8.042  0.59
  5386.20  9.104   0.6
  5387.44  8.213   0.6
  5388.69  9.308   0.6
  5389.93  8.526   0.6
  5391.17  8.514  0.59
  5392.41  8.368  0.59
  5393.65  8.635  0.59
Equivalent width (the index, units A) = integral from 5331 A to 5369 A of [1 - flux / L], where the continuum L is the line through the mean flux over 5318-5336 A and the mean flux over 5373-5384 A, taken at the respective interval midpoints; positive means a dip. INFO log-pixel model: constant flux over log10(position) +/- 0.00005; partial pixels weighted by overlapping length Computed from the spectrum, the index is 0.5 A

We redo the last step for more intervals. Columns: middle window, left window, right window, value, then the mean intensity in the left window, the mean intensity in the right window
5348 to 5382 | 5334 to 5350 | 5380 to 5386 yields 1.1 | 8.22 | 8.6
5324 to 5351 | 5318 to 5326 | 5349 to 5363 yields 0.8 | 8.5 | 8.28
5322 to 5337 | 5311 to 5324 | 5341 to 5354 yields 0.7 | 8.43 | 8.66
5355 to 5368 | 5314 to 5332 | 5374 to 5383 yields 0.6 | 8.22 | 8.37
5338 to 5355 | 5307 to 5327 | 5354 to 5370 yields -0.6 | 8.37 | 7.97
